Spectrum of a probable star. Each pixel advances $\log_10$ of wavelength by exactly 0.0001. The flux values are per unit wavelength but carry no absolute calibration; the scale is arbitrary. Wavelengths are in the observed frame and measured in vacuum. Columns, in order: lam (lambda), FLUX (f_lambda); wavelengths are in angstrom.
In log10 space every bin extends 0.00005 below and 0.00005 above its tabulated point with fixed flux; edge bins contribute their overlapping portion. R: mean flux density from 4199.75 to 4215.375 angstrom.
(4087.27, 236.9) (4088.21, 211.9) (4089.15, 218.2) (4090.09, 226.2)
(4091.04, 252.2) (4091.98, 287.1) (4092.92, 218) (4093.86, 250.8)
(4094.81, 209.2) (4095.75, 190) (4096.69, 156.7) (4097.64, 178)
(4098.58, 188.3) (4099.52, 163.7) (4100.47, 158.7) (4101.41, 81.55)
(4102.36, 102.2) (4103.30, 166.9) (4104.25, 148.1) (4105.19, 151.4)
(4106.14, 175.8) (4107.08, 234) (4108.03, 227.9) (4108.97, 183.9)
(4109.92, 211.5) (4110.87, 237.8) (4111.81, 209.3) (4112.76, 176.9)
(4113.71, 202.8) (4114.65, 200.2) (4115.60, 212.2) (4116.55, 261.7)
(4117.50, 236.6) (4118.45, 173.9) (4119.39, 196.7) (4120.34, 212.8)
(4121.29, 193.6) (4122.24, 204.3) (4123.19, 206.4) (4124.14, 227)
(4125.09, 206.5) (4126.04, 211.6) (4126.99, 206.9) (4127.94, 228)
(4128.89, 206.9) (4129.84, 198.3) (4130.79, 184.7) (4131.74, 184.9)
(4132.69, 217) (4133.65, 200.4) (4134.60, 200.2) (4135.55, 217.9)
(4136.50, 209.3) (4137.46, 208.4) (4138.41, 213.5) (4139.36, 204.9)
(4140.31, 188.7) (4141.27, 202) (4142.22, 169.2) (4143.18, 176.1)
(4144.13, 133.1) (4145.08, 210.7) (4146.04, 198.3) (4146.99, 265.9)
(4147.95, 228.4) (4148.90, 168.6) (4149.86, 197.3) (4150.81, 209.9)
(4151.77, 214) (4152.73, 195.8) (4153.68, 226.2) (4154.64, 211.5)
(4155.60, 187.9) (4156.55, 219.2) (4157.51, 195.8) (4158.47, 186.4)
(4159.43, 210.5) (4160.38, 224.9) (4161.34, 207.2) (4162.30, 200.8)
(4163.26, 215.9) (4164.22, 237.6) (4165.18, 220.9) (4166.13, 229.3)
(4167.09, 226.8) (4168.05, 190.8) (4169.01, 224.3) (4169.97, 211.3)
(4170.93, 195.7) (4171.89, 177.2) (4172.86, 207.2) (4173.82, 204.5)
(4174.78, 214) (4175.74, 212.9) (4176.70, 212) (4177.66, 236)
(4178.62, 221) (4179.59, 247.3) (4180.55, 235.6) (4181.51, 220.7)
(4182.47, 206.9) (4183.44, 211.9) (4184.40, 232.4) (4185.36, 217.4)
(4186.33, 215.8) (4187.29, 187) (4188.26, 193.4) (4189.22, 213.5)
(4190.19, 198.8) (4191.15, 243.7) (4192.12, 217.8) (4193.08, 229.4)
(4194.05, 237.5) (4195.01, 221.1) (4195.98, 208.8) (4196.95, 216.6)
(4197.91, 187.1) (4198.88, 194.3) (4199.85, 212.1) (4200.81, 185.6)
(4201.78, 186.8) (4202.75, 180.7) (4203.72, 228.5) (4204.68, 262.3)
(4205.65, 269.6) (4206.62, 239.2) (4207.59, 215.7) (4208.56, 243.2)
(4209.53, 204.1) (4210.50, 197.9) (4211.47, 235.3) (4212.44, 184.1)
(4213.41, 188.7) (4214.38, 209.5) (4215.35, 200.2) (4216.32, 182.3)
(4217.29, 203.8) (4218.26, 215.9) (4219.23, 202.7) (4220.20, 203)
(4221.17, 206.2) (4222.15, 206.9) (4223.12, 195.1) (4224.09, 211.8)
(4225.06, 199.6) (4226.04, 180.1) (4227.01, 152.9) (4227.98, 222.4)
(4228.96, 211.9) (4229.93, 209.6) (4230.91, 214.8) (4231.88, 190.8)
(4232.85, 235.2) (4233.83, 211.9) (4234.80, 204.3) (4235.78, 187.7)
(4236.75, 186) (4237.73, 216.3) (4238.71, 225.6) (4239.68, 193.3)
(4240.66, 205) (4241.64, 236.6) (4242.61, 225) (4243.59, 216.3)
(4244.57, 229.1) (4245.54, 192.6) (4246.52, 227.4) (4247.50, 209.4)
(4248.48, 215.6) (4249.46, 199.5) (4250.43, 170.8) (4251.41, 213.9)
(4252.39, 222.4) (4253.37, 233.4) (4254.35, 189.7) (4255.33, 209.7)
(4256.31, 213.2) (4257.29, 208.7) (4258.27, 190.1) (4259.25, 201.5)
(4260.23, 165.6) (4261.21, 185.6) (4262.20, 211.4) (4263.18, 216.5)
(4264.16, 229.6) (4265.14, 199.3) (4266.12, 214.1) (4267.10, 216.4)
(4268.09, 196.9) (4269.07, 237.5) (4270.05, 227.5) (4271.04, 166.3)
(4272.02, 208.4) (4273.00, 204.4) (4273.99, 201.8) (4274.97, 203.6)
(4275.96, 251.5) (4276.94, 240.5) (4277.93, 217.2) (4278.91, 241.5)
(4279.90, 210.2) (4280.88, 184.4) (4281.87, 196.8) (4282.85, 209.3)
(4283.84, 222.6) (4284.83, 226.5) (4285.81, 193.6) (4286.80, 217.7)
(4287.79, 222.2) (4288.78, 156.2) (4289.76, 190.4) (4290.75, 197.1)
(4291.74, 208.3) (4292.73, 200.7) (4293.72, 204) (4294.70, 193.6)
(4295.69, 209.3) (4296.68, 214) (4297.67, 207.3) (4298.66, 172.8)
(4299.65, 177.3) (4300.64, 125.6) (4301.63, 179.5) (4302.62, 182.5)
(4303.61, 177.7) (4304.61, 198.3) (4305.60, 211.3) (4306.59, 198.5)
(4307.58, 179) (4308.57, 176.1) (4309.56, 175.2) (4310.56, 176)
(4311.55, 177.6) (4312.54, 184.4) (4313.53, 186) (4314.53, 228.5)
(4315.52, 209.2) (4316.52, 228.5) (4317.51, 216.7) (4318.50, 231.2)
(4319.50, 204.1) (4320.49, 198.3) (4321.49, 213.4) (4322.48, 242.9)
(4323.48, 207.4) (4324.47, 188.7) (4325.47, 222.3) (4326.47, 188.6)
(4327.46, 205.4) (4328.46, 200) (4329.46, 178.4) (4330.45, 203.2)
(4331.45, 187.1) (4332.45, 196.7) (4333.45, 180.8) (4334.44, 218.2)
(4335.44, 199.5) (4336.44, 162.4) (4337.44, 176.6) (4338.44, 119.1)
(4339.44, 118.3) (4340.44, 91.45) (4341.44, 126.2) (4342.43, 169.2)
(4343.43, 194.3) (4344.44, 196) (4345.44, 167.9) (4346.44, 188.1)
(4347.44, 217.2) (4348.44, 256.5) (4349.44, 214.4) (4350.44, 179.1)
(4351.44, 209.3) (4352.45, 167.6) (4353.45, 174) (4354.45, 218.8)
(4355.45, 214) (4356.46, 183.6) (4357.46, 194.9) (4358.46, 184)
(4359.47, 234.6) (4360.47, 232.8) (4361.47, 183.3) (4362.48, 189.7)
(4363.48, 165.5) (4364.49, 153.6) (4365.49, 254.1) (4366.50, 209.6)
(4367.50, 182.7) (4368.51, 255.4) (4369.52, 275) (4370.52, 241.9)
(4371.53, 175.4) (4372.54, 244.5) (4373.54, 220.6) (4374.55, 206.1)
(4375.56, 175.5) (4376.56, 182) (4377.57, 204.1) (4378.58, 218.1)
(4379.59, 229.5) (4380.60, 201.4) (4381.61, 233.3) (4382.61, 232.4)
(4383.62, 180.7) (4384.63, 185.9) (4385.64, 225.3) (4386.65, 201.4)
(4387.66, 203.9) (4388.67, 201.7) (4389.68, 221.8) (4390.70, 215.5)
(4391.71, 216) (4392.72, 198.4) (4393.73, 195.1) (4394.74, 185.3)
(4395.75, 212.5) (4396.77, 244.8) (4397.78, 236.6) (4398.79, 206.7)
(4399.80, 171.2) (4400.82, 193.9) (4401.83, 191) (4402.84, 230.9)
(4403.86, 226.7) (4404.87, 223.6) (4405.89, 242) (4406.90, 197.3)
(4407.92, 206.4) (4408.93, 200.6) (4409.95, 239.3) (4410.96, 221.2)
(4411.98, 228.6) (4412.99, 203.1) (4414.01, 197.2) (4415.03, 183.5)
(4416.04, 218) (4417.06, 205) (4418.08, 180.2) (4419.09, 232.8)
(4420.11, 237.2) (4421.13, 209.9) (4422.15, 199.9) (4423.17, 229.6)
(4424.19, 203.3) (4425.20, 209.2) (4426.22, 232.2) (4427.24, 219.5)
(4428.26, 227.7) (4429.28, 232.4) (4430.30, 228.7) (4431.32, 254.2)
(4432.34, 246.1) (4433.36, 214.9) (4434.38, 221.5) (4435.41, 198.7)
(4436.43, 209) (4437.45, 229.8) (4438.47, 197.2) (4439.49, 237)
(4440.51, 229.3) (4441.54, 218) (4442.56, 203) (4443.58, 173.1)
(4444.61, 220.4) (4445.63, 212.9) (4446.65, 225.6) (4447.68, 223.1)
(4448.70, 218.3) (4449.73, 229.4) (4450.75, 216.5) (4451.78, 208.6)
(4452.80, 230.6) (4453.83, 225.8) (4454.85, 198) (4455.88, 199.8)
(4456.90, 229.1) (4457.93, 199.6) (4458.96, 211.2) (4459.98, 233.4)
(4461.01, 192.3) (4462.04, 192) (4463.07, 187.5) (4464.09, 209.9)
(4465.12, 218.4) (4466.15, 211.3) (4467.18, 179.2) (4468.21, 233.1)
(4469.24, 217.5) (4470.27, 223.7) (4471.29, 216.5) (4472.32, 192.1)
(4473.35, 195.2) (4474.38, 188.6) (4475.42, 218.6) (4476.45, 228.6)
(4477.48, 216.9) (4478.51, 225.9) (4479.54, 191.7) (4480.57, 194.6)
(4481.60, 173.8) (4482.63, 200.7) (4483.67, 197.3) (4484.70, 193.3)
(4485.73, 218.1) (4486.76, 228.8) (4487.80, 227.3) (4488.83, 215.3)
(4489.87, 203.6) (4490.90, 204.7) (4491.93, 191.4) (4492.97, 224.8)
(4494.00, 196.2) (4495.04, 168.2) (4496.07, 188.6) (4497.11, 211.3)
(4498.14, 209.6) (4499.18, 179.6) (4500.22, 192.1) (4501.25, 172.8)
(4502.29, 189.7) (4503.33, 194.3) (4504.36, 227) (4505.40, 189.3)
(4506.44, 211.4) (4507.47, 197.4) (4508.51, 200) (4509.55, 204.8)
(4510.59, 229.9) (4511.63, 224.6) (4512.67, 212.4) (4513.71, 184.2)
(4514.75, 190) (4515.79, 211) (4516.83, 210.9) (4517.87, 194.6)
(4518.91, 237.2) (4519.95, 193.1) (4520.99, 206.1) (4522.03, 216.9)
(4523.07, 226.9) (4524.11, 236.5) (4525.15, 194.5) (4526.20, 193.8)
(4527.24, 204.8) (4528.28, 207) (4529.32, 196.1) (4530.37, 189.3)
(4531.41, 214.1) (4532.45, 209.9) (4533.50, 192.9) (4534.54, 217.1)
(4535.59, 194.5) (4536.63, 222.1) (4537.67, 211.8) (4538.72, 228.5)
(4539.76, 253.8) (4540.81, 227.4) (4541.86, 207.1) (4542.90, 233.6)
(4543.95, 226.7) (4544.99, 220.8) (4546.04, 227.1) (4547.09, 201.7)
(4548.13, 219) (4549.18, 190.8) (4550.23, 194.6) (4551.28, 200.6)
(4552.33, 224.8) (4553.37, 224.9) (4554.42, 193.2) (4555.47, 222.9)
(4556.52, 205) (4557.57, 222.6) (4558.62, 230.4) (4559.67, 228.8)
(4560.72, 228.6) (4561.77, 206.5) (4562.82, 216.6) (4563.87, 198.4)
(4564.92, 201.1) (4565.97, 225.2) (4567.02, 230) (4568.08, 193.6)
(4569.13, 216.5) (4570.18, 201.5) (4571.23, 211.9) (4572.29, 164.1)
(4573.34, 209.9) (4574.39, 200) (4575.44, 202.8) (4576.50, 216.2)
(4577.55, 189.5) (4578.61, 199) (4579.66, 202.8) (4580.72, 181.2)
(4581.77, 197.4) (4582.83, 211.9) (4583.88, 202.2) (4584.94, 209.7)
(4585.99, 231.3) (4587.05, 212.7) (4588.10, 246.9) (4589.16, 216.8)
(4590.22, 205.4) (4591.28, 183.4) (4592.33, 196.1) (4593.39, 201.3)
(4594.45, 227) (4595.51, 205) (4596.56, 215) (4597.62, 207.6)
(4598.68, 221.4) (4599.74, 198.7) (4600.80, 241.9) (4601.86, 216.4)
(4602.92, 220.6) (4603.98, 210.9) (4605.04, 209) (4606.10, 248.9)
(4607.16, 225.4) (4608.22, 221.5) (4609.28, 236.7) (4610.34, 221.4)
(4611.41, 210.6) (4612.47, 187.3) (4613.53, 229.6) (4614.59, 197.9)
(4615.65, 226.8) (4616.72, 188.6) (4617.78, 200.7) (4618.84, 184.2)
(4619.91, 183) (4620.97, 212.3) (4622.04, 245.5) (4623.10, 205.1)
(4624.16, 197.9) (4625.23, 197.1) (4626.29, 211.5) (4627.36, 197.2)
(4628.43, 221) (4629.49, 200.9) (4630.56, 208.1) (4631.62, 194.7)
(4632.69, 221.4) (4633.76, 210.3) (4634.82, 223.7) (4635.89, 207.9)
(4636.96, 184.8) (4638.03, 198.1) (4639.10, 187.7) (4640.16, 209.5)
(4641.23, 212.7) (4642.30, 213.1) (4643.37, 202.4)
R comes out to 215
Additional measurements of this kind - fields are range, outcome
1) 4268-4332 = 201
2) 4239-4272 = 208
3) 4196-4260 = 208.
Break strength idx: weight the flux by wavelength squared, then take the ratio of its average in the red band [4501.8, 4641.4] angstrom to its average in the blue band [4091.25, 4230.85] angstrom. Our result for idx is 1.23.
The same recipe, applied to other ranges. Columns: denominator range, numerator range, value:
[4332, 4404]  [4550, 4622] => 1.16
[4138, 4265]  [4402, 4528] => 1.14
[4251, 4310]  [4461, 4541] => 1.13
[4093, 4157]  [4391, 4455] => 1.25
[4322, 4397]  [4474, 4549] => 1.12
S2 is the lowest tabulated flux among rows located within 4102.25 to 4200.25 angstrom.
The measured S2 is 102.2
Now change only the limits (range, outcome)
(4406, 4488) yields 173.1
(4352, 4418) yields 153.6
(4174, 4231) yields 152.9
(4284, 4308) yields 125.6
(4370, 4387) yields 175.4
